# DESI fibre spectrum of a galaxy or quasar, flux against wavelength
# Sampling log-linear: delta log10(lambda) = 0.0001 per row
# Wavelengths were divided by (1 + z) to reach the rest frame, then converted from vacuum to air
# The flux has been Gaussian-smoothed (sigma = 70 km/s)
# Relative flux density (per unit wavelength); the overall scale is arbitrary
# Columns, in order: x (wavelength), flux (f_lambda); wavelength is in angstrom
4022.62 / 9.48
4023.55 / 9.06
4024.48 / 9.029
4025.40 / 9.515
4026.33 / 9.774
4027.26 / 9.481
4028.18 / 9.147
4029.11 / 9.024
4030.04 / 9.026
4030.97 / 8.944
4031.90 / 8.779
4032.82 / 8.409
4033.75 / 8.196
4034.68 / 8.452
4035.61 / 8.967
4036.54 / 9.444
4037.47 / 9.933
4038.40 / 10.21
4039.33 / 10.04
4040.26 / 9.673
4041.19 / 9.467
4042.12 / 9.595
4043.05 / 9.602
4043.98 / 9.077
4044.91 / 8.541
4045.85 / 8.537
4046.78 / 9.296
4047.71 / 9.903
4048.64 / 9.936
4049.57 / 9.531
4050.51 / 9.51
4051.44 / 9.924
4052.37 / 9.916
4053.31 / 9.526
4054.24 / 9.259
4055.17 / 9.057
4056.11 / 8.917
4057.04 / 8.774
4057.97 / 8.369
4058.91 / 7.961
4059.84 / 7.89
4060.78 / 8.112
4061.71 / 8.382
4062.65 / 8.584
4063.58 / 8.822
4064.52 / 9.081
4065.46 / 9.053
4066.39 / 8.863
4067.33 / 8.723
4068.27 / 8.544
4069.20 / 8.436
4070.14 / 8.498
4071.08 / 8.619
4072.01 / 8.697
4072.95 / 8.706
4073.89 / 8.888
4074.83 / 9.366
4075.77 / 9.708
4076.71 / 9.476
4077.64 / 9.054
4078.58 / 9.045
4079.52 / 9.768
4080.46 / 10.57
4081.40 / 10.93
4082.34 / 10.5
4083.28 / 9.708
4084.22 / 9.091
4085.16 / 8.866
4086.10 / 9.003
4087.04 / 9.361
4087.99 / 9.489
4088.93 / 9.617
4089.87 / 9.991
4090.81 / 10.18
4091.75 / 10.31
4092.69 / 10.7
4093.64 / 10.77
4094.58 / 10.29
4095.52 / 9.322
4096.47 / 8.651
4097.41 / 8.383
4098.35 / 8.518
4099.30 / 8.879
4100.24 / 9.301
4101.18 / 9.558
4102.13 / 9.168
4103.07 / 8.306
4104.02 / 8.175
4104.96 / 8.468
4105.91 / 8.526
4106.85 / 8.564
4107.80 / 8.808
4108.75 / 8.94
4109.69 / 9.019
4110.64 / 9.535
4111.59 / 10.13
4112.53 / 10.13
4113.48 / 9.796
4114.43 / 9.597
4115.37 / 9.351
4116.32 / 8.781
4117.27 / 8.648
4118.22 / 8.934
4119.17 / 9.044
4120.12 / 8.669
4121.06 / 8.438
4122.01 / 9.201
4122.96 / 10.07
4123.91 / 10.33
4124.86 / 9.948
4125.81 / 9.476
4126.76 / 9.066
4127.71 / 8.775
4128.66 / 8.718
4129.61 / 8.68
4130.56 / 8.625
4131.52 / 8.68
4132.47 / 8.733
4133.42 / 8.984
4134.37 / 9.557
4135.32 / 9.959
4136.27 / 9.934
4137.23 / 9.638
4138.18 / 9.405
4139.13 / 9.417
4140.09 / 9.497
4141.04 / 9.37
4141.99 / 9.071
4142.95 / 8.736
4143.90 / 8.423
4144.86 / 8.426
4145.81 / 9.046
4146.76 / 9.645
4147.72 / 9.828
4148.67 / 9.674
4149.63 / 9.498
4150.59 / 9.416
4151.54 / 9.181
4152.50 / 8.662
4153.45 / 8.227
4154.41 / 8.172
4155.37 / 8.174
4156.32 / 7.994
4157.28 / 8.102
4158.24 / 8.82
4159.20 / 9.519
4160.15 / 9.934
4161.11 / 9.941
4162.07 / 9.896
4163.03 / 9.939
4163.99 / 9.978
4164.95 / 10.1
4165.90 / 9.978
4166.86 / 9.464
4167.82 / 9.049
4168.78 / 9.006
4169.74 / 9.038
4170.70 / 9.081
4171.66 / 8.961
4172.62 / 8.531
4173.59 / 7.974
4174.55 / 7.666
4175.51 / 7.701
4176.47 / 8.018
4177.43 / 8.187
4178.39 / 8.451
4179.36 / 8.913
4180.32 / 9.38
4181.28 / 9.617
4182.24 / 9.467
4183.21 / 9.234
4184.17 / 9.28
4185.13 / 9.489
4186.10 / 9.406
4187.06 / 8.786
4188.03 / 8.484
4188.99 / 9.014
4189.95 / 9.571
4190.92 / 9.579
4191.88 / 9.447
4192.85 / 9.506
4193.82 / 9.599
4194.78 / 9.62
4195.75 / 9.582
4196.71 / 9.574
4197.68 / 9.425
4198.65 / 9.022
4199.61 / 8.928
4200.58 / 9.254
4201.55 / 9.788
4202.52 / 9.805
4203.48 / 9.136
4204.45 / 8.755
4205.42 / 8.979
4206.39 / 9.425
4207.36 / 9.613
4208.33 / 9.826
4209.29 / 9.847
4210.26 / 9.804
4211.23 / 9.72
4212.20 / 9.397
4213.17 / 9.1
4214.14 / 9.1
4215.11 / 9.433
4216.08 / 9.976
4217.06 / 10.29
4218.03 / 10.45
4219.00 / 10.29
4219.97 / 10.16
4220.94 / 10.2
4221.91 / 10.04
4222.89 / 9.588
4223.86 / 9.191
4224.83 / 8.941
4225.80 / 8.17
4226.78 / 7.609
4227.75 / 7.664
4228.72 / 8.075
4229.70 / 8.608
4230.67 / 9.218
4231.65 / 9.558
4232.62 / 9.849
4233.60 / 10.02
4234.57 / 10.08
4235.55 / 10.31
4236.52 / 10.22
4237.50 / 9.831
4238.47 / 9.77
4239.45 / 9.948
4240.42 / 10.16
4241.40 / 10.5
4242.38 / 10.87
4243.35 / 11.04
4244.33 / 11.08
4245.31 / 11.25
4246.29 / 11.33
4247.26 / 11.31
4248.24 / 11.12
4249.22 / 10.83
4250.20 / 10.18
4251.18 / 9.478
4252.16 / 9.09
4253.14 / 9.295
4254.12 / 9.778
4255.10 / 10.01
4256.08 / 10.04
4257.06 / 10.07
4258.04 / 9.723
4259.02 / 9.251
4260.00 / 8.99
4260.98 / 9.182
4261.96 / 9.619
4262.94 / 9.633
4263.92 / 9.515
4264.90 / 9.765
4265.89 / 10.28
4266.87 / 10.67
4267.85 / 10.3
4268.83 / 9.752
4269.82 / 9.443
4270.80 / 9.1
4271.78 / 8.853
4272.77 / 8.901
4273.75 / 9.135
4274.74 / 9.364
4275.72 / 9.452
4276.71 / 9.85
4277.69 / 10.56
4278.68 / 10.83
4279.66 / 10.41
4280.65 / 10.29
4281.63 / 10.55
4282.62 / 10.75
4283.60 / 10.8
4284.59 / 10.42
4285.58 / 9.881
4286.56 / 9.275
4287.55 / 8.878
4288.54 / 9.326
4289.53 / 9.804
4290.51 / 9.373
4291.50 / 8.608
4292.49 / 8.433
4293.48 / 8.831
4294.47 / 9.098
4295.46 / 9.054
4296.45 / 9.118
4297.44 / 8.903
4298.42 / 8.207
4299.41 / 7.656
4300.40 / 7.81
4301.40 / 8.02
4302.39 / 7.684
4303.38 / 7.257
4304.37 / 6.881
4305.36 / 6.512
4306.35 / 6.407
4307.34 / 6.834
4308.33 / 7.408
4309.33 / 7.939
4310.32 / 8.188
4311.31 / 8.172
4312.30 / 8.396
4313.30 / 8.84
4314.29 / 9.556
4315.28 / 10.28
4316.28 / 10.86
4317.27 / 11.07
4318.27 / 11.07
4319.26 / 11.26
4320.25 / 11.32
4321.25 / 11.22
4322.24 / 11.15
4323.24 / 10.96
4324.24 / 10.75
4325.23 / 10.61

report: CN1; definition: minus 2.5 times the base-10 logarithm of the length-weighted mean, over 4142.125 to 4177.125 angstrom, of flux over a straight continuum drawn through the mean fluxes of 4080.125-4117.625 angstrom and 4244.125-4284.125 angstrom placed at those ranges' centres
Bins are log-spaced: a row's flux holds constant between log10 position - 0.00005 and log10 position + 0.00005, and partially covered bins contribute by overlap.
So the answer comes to 0.07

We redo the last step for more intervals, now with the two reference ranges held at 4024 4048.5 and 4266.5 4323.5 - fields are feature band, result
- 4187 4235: -0.01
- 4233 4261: -0.10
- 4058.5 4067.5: 0.09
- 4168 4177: 0.10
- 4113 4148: 0.01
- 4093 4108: 0.03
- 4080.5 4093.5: -0.07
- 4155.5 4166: -0.02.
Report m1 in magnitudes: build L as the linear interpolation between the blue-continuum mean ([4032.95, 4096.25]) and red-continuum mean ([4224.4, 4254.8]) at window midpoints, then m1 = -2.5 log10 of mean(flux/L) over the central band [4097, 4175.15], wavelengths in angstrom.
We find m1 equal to 0.048 mag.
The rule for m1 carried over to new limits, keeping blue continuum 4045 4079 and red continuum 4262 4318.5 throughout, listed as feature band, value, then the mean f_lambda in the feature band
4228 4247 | -0.11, 10.1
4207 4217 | -0.06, 9.61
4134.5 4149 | -0.04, 9.34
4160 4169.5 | -0.08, 9.7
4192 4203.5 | -0.04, 9.45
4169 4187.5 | 0.03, 8.8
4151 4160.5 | 0.05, 8.67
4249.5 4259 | -0.07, 9.74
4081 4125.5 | -0.04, 9.36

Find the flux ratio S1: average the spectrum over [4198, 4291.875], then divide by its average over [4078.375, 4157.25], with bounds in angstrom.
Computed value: 1.05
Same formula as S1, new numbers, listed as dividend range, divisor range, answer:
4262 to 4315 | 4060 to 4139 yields 0.98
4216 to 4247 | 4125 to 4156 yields 1.08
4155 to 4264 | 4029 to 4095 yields 1.02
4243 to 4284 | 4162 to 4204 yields 1.09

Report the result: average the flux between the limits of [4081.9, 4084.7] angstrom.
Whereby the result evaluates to 9.76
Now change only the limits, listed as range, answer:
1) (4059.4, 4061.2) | 7.98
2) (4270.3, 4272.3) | 8.98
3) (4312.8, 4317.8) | 10.1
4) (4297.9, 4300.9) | 7.92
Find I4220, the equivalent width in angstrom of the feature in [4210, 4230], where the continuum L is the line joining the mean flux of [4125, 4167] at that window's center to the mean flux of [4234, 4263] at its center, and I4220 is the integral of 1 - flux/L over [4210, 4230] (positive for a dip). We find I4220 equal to 1.1 angstrom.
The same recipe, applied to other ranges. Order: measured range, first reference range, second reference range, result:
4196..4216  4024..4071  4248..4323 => -0.3 angstrom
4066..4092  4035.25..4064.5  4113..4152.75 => -0.4 angstrom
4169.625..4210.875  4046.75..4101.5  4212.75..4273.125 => 2.1 angstrom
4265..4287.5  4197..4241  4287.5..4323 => -2.1 angstrom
